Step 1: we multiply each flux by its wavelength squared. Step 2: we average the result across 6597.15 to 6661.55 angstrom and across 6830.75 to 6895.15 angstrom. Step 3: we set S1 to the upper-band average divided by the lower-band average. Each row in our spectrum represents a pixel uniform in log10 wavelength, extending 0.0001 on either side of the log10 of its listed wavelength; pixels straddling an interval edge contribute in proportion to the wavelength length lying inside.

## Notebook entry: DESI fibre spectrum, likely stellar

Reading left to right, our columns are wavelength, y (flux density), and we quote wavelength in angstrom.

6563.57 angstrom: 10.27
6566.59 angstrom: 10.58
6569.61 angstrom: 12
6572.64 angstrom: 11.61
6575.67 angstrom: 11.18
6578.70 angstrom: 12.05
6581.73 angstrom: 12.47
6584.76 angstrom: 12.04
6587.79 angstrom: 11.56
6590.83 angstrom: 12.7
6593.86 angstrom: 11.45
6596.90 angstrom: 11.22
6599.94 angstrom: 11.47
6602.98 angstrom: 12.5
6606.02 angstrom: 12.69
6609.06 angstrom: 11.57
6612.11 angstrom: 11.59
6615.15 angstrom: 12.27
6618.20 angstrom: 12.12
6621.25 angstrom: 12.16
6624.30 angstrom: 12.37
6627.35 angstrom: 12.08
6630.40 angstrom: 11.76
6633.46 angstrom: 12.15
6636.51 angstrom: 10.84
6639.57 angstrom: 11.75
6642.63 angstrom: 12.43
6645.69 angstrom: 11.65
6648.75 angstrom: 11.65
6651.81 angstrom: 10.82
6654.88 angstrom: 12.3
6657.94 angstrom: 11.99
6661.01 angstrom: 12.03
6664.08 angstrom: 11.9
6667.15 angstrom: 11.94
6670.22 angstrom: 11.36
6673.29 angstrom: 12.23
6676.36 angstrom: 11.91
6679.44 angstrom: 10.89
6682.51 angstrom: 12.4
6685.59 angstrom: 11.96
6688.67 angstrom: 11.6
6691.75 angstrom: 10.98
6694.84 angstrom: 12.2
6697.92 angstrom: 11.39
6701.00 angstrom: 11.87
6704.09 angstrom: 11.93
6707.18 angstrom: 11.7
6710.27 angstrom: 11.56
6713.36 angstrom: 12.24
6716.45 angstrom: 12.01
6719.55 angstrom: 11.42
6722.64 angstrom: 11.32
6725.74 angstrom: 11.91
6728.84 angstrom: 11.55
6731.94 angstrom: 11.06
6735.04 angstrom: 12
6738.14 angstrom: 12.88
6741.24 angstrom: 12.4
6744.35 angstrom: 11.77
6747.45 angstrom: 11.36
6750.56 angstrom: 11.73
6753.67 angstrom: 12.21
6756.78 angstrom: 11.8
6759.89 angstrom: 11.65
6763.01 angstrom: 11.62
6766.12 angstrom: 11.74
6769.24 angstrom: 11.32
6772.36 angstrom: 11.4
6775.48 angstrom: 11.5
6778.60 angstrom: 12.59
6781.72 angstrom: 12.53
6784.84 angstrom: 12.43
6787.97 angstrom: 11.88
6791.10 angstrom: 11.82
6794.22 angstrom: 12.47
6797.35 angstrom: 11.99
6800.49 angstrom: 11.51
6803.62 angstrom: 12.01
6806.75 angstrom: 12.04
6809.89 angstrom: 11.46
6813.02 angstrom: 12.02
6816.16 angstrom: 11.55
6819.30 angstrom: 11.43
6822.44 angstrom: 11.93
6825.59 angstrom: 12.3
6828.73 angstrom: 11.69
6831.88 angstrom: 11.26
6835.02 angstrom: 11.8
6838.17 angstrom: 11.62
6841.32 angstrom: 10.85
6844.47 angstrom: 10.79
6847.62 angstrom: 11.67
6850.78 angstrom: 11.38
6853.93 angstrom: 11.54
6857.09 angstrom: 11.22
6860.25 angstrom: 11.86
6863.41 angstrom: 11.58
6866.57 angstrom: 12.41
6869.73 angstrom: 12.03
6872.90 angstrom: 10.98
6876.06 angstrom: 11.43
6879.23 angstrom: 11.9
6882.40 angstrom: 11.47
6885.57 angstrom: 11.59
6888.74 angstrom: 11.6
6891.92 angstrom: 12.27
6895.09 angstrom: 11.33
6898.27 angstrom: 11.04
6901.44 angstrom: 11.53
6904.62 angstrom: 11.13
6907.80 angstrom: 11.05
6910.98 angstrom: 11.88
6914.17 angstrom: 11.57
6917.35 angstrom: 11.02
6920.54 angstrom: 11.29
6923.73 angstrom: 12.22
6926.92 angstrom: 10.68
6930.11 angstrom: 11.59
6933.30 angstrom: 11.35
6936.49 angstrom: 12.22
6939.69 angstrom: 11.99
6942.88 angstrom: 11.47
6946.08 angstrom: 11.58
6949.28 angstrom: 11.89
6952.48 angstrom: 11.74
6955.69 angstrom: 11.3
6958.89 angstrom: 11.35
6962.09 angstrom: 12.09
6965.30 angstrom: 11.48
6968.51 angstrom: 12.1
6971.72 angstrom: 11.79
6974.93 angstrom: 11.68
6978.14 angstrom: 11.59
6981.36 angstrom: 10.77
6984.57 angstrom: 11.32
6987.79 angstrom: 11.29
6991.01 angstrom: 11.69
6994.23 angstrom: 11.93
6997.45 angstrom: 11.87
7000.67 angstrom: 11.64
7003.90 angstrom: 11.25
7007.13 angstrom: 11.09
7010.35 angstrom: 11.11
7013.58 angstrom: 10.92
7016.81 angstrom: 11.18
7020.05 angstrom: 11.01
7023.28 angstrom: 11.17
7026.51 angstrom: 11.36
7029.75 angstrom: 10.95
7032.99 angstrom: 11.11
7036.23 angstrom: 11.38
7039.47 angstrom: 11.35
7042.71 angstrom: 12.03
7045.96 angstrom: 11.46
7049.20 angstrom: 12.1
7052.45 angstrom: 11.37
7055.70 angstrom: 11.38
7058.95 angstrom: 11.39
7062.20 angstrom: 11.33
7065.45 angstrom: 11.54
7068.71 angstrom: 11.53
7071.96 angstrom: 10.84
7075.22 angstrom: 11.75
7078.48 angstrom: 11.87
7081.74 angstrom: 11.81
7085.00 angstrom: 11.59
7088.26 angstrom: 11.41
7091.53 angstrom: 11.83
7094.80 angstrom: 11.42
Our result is 1.04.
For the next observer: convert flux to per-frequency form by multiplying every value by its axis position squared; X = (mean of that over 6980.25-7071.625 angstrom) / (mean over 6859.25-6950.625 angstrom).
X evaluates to 1.0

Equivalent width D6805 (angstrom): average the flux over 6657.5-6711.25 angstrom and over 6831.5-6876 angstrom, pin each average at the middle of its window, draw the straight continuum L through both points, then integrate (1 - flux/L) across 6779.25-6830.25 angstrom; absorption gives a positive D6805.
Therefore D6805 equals -1.6 angstrom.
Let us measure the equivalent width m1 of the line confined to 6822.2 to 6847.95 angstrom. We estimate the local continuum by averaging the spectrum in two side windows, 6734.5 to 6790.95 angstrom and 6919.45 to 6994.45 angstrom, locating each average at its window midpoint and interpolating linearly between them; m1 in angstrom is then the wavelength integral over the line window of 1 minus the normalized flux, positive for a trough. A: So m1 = 0.6 angstrom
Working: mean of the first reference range 11.9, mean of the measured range 11.5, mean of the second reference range 11.6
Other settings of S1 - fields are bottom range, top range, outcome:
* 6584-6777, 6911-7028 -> 1.06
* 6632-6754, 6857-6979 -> 1.05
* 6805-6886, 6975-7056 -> 1.03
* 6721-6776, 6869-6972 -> 1.04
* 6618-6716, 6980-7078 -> 1.07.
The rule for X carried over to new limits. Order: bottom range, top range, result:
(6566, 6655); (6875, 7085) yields 1.08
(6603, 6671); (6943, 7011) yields 1.07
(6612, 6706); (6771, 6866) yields 1.04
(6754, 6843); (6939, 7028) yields 1.03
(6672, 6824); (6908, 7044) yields 1.04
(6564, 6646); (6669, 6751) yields 1.03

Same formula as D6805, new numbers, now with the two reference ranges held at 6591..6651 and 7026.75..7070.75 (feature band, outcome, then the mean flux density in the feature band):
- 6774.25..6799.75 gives -0.92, 12.1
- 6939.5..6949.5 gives -0.10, 11.7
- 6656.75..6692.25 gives 0.14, 11.8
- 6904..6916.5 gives 0.20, 11.4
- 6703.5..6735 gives 0.29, 11.7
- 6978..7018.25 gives 0.52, 11.3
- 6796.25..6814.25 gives -0.21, 11.8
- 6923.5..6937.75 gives 0.03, 11.5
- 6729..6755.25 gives -0.32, 11.9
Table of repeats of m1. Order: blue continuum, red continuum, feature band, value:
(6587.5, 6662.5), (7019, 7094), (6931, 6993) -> -0.32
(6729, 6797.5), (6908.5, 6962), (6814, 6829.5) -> 0.00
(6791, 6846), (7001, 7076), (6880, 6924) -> 0.27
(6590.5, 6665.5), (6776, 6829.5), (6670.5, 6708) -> 0.55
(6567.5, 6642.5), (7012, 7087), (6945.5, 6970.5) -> -0.40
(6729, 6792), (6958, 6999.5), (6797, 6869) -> 0.89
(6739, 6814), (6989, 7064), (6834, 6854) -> 0.69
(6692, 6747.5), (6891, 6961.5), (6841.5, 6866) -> 0.38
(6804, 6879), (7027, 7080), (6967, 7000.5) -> -0.27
